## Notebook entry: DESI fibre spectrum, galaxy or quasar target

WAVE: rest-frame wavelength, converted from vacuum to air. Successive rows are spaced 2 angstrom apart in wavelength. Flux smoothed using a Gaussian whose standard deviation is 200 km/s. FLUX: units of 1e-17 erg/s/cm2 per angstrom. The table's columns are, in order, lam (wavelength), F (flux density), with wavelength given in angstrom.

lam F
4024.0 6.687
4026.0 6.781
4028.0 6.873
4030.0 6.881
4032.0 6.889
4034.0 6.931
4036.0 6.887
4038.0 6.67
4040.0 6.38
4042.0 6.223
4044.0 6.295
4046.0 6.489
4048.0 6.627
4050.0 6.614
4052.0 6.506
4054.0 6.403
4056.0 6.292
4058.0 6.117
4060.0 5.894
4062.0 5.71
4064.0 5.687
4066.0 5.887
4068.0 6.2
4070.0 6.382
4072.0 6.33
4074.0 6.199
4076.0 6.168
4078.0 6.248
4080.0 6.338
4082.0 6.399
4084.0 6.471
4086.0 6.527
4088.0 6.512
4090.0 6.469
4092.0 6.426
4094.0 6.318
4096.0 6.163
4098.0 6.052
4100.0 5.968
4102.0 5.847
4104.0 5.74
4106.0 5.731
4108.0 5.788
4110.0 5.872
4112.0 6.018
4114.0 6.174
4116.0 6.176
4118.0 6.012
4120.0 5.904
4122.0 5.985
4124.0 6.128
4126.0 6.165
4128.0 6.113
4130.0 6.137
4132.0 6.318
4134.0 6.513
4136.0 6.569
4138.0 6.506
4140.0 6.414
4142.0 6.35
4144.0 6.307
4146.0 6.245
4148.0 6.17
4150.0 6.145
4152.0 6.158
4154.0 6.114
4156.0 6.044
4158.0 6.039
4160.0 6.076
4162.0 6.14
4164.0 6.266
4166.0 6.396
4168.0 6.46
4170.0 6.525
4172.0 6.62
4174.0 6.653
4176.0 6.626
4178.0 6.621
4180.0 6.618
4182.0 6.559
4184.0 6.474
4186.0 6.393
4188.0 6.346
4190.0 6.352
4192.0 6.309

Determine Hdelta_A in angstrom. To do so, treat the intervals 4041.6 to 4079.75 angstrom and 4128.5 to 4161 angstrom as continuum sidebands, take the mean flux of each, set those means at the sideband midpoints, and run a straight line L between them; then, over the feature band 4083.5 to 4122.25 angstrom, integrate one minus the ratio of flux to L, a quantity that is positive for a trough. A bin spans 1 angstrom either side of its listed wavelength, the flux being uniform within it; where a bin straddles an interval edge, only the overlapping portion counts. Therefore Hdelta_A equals 0.8 angstrom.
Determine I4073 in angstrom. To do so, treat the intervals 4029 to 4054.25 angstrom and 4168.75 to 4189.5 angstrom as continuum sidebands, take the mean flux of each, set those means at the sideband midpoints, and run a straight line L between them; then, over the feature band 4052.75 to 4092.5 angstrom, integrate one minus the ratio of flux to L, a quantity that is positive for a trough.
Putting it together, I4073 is 2.2 angstrom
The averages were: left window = 6.61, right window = 6.54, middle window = 6.23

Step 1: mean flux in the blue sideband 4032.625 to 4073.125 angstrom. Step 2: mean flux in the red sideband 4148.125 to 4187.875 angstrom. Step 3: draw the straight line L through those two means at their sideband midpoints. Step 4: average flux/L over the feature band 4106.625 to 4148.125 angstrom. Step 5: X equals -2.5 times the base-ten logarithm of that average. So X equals 0.03 mag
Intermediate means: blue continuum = 6.33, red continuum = 6.36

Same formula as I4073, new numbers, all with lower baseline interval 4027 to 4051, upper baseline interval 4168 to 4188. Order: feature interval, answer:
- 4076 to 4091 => 0.47 angstrom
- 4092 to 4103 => 0.84 angstrom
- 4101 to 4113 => 1.39 angstrom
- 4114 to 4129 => 1.17 angstrom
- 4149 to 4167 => 1.12 angstrom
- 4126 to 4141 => 0.52 angstrom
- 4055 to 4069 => 1.40 angstrom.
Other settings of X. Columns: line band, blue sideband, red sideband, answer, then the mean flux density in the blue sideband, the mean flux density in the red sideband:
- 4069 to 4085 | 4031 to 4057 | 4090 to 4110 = -0.01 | 6.55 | 6.02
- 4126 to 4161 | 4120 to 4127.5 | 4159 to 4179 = 0.00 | 6.07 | 6.44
